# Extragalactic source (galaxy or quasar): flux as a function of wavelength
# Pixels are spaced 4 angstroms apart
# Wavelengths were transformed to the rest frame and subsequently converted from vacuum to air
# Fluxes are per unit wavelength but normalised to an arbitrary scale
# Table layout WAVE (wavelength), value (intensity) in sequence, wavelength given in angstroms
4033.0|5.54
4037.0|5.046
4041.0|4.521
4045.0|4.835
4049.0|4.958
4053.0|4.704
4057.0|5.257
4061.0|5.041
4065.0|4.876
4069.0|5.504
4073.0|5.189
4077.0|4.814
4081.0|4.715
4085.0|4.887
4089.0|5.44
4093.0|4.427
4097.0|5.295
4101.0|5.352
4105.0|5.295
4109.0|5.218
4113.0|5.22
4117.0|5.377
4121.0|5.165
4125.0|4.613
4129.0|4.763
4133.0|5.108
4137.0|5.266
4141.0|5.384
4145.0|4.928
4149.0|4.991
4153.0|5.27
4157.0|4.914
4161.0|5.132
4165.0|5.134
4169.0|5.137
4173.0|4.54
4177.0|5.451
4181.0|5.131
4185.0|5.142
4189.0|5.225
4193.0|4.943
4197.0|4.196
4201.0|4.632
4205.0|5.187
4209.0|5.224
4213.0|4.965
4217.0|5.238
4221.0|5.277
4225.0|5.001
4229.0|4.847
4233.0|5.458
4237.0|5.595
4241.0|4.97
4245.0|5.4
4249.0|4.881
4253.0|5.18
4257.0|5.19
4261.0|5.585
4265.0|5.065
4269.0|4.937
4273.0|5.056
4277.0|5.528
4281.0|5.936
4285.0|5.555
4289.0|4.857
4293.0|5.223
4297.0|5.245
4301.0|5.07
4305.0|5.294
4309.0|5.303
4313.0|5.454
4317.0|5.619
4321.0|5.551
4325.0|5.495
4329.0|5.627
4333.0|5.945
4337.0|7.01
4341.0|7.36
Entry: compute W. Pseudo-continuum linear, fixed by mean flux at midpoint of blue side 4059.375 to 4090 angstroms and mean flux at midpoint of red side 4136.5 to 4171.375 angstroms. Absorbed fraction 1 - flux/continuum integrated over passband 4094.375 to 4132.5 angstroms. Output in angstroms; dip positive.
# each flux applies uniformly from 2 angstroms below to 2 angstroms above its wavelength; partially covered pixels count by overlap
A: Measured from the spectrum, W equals -0.4 angstroms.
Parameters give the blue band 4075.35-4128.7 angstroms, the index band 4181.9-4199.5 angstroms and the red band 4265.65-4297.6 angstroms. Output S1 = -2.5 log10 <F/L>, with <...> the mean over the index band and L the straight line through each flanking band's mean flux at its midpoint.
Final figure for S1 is 0.06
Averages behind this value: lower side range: 5.05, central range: 4.89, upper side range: 5.28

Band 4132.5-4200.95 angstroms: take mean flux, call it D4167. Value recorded 5.04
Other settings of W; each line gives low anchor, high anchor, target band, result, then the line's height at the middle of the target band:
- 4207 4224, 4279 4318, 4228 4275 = 0.5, 5.25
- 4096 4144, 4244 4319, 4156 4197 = 1.3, 5.2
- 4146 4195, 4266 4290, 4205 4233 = 0.3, 5.19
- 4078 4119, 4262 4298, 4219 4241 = 0.1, 5.23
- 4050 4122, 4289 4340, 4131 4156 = 0.3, 5.22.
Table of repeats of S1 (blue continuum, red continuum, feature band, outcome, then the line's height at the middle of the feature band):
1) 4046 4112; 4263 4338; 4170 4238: 0.05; 5.27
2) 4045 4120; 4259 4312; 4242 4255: 0.02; 5.25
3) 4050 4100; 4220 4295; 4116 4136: 0.02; 5.08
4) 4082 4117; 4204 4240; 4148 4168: 0.02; 5.17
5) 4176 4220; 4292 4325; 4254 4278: 0.00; 5.23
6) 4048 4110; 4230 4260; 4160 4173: 0.02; 5.15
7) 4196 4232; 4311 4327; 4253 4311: 0.01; 5.34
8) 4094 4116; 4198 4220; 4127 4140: 0.02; 5.18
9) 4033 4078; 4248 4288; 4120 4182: 0.02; 5.13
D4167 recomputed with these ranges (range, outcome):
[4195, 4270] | 5.1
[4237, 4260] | 5.19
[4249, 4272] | 5.16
